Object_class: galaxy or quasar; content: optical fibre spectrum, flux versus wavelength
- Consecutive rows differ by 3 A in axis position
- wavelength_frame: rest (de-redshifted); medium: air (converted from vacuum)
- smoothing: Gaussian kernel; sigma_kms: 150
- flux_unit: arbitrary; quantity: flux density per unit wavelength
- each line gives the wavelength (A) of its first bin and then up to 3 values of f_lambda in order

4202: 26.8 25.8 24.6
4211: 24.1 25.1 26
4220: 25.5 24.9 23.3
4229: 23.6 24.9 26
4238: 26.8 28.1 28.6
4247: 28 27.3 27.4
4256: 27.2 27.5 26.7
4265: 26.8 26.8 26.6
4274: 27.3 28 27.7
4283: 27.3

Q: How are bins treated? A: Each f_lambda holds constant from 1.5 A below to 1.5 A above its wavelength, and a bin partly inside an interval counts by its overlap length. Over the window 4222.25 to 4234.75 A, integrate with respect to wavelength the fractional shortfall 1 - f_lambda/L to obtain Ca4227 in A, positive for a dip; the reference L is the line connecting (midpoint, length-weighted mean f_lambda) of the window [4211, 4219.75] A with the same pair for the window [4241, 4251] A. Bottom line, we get 1.0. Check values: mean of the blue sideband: 25.3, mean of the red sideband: 28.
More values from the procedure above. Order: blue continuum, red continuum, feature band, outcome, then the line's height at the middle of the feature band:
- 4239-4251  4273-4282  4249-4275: 0.71 A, 27.8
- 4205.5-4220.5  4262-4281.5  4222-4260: -0.51 A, 26.1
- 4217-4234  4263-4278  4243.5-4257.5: -0.90 A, 26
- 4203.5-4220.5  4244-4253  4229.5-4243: 0.29 A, 26.9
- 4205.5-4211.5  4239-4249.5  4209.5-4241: 1.29 A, 26.2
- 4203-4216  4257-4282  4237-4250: -0.80 A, 26.2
